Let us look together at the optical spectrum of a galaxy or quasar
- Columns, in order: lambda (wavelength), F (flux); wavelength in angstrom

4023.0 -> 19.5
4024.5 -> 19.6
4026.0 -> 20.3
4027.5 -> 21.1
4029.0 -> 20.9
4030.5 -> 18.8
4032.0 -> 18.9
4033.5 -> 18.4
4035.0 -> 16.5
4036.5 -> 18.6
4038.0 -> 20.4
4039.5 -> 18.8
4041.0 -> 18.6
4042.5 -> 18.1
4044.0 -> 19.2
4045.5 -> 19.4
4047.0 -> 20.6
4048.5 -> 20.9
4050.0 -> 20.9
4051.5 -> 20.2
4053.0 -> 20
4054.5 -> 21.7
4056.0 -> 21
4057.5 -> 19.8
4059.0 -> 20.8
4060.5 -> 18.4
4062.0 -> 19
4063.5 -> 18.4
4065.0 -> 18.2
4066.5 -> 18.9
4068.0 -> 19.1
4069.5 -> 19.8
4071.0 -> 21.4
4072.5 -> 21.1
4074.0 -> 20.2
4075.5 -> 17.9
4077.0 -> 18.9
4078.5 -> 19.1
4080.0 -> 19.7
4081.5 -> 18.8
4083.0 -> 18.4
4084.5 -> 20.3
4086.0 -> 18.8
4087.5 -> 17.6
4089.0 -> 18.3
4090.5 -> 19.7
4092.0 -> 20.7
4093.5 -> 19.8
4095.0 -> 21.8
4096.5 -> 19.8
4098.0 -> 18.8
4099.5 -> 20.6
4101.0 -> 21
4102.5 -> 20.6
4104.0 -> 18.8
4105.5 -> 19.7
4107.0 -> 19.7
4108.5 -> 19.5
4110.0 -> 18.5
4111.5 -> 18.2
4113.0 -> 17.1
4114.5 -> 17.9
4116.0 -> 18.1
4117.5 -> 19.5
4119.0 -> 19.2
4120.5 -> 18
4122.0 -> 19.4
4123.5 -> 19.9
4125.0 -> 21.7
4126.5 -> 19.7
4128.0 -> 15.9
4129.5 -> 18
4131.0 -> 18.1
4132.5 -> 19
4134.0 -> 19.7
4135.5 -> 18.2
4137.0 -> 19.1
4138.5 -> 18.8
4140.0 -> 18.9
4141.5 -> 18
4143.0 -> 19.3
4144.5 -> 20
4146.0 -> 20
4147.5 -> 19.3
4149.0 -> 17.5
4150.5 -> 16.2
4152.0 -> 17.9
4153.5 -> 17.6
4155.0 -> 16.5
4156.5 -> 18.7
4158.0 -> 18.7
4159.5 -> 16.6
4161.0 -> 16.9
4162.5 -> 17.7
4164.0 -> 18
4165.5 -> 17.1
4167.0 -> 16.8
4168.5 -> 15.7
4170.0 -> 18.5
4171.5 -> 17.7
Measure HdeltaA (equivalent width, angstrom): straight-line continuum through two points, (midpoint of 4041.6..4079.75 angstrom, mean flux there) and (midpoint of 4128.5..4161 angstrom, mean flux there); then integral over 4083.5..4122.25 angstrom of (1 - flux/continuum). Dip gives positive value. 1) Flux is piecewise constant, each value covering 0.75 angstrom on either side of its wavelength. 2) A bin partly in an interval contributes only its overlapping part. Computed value -0.5 angstrom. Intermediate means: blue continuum 19.7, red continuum 18.3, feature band 19.3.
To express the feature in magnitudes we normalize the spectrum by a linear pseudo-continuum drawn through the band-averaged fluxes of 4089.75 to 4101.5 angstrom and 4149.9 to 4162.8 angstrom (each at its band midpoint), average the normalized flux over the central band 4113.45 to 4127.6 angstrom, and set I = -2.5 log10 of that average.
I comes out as 0.00 mag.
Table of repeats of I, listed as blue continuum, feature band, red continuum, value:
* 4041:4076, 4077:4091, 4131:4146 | 0.033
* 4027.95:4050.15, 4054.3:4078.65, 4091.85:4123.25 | -0.017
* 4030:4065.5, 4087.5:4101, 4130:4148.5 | -0.037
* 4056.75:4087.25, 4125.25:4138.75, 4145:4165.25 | -0.022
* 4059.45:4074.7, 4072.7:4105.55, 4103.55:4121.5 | -0.025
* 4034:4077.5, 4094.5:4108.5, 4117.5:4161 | -0.057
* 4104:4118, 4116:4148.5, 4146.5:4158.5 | -0.044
